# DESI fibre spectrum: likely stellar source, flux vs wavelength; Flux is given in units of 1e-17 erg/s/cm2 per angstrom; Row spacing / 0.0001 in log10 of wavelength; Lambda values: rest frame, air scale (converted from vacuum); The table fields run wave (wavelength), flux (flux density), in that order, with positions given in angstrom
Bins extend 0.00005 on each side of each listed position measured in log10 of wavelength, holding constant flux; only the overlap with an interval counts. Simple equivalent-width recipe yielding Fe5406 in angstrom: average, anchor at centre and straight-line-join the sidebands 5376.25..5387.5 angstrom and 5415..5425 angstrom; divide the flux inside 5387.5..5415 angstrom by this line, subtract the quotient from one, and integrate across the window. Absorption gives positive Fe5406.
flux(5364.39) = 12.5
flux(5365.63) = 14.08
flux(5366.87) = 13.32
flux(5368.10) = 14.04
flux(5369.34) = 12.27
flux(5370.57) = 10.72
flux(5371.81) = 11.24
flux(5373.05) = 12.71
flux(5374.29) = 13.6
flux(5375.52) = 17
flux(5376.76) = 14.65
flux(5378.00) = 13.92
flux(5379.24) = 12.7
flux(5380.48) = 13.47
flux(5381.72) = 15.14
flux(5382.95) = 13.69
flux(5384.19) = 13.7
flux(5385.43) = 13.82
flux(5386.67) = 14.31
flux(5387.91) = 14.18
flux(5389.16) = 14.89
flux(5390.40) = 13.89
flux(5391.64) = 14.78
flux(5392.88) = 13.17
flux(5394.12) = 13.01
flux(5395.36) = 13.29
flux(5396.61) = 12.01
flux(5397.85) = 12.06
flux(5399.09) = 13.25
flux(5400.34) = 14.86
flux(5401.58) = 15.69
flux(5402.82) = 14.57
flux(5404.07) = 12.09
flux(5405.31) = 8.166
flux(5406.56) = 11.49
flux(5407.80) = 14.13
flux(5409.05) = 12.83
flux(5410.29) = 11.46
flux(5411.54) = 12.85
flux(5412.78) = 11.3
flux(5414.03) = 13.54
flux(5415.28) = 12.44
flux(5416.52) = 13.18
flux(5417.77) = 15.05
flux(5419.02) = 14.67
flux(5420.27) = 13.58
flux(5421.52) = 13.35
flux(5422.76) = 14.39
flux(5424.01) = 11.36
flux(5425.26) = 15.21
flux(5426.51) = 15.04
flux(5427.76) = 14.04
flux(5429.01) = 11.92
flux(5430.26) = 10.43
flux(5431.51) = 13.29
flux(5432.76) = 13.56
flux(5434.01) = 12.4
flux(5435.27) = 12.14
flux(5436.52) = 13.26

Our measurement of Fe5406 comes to 1.44 angstrom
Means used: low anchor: 13.9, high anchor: 13.6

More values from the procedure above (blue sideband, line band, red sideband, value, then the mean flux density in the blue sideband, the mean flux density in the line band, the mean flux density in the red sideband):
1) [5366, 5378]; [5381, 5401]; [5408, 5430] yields -0.7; 13.3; 13.8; 13.3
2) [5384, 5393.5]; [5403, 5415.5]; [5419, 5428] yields 1.7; 14.1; 12.1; 13.9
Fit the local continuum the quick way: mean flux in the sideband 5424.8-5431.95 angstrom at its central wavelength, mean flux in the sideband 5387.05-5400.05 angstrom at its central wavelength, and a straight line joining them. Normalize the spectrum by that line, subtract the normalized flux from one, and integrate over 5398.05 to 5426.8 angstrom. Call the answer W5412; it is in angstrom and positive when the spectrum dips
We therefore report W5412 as 0.4 angstrom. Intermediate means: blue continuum 13.5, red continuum 13.3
